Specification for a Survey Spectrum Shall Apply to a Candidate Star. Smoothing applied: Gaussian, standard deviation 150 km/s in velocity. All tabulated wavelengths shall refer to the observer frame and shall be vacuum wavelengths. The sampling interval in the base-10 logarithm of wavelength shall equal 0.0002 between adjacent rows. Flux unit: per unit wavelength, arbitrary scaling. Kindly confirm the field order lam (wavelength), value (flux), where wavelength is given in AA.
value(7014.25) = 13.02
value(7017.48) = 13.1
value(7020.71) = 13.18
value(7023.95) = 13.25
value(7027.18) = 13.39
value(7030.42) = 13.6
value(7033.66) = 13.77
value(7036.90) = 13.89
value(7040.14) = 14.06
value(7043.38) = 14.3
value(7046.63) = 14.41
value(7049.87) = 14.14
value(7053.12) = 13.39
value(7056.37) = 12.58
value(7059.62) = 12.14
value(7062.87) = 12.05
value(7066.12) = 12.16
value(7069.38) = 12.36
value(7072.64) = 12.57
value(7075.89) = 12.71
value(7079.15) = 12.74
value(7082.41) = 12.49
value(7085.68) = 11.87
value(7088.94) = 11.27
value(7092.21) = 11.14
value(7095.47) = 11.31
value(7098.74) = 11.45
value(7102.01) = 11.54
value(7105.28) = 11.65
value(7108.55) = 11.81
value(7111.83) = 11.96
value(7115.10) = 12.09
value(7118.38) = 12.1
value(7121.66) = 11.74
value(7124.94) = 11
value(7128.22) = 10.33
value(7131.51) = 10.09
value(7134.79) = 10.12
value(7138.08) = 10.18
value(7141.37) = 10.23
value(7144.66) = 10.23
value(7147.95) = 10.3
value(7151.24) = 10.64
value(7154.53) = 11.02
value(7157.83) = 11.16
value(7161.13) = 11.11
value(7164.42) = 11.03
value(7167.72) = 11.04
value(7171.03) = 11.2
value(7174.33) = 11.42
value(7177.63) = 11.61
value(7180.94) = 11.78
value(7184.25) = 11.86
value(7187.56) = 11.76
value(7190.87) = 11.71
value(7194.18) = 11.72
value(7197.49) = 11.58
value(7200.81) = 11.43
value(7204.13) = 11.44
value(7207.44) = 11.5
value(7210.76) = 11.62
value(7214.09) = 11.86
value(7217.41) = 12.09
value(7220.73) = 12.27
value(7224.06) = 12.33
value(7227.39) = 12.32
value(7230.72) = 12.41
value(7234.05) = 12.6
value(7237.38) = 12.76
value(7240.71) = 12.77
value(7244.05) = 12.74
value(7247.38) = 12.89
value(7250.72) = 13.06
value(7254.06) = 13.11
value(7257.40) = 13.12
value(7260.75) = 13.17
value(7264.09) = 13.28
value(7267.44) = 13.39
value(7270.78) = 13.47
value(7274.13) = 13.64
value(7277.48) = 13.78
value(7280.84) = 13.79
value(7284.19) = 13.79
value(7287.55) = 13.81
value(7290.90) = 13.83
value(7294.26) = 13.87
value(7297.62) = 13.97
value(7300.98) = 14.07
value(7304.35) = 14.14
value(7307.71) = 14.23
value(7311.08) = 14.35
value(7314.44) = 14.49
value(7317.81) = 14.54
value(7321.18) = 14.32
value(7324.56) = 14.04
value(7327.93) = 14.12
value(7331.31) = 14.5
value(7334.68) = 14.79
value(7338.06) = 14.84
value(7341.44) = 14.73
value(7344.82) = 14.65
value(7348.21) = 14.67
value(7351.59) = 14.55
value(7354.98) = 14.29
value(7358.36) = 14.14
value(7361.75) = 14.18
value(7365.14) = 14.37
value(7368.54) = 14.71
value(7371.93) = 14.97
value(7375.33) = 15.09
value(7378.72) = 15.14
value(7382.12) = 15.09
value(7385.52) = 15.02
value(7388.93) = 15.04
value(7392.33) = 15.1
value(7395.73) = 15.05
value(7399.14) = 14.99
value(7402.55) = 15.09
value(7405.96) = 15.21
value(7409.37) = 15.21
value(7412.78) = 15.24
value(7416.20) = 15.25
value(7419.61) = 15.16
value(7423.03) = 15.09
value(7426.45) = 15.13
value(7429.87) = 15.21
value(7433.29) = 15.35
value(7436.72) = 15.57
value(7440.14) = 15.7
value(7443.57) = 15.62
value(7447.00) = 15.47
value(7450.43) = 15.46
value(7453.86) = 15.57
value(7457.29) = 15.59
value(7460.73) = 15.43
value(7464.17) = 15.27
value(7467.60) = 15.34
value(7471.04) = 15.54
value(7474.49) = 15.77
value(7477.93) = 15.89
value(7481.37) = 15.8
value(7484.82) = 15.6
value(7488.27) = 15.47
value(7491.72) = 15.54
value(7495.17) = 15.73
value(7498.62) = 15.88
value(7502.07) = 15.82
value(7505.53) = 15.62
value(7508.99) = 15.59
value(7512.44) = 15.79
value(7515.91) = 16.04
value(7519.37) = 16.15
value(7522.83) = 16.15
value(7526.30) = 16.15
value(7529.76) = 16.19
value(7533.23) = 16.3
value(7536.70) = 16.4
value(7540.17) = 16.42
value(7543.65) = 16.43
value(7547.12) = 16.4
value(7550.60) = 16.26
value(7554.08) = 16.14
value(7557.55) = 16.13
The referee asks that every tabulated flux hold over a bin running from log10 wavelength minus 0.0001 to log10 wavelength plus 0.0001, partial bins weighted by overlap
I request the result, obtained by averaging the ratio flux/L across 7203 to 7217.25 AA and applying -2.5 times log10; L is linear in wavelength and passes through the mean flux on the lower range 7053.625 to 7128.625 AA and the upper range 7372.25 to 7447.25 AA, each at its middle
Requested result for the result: 0.13 mag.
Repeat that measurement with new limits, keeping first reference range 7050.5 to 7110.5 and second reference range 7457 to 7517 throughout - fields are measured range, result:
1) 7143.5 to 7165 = 0.18 mag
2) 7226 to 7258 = 0.06 mag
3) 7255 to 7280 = 0.03 mag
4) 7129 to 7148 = 0.23 mag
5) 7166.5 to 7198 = 0.13 mag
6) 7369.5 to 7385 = -0.03 mag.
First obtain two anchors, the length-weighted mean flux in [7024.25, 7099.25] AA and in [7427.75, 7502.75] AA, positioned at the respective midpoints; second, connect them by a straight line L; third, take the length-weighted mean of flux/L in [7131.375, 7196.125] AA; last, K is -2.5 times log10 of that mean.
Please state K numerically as 0.22 mag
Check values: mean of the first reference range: 12.8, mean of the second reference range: 15.6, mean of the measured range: 11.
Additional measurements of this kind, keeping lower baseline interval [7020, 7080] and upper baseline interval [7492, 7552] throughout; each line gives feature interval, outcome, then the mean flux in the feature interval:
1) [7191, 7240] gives 0.18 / 12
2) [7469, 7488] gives 0.01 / 15.7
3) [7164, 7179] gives 0.23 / 11.3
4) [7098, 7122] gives 0.15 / 11.8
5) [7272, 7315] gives 0.05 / 14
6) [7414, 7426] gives 0.02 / 15.2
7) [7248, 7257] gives 0.11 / 13.1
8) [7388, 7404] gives 0.02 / 15.1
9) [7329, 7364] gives 0.03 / 14.5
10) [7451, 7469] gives 0.02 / 15.4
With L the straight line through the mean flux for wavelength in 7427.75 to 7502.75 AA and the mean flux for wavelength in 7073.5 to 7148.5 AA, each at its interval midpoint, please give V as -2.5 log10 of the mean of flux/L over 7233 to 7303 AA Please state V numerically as -0.01 mag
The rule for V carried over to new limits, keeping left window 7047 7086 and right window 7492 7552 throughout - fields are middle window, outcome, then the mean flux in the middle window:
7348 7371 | 0.03 mag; 14.4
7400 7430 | 0.01 mag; 15.2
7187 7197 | 0.16 mag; 11.7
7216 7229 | 0.13 mag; 12.3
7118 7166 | 0.23 mag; 10.7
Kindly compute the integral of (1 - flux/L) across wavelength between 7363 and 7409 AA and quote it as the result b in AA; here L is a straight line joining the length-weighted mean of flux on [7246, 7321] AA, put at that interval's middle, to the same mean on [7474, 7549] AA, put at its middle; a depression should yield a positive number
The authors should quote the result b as -0.8 AA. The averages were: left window 13.7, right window 16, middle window 15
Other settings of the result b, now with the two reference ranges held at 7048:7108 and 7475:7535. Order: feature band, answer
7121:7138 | 2.81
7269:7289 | 0.31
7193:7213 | 2.59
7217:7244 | 2.06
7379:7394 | -0.22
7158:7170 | 1.72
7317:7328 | 0.04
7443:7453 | -0.09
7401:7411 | -0.10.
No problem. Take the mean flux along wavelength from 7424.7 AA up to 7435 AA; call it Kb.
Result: 15.2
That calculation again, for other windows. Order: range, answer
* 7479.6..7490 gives 15.6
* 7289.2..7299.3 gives 13.9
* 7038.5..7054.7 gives 14.1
